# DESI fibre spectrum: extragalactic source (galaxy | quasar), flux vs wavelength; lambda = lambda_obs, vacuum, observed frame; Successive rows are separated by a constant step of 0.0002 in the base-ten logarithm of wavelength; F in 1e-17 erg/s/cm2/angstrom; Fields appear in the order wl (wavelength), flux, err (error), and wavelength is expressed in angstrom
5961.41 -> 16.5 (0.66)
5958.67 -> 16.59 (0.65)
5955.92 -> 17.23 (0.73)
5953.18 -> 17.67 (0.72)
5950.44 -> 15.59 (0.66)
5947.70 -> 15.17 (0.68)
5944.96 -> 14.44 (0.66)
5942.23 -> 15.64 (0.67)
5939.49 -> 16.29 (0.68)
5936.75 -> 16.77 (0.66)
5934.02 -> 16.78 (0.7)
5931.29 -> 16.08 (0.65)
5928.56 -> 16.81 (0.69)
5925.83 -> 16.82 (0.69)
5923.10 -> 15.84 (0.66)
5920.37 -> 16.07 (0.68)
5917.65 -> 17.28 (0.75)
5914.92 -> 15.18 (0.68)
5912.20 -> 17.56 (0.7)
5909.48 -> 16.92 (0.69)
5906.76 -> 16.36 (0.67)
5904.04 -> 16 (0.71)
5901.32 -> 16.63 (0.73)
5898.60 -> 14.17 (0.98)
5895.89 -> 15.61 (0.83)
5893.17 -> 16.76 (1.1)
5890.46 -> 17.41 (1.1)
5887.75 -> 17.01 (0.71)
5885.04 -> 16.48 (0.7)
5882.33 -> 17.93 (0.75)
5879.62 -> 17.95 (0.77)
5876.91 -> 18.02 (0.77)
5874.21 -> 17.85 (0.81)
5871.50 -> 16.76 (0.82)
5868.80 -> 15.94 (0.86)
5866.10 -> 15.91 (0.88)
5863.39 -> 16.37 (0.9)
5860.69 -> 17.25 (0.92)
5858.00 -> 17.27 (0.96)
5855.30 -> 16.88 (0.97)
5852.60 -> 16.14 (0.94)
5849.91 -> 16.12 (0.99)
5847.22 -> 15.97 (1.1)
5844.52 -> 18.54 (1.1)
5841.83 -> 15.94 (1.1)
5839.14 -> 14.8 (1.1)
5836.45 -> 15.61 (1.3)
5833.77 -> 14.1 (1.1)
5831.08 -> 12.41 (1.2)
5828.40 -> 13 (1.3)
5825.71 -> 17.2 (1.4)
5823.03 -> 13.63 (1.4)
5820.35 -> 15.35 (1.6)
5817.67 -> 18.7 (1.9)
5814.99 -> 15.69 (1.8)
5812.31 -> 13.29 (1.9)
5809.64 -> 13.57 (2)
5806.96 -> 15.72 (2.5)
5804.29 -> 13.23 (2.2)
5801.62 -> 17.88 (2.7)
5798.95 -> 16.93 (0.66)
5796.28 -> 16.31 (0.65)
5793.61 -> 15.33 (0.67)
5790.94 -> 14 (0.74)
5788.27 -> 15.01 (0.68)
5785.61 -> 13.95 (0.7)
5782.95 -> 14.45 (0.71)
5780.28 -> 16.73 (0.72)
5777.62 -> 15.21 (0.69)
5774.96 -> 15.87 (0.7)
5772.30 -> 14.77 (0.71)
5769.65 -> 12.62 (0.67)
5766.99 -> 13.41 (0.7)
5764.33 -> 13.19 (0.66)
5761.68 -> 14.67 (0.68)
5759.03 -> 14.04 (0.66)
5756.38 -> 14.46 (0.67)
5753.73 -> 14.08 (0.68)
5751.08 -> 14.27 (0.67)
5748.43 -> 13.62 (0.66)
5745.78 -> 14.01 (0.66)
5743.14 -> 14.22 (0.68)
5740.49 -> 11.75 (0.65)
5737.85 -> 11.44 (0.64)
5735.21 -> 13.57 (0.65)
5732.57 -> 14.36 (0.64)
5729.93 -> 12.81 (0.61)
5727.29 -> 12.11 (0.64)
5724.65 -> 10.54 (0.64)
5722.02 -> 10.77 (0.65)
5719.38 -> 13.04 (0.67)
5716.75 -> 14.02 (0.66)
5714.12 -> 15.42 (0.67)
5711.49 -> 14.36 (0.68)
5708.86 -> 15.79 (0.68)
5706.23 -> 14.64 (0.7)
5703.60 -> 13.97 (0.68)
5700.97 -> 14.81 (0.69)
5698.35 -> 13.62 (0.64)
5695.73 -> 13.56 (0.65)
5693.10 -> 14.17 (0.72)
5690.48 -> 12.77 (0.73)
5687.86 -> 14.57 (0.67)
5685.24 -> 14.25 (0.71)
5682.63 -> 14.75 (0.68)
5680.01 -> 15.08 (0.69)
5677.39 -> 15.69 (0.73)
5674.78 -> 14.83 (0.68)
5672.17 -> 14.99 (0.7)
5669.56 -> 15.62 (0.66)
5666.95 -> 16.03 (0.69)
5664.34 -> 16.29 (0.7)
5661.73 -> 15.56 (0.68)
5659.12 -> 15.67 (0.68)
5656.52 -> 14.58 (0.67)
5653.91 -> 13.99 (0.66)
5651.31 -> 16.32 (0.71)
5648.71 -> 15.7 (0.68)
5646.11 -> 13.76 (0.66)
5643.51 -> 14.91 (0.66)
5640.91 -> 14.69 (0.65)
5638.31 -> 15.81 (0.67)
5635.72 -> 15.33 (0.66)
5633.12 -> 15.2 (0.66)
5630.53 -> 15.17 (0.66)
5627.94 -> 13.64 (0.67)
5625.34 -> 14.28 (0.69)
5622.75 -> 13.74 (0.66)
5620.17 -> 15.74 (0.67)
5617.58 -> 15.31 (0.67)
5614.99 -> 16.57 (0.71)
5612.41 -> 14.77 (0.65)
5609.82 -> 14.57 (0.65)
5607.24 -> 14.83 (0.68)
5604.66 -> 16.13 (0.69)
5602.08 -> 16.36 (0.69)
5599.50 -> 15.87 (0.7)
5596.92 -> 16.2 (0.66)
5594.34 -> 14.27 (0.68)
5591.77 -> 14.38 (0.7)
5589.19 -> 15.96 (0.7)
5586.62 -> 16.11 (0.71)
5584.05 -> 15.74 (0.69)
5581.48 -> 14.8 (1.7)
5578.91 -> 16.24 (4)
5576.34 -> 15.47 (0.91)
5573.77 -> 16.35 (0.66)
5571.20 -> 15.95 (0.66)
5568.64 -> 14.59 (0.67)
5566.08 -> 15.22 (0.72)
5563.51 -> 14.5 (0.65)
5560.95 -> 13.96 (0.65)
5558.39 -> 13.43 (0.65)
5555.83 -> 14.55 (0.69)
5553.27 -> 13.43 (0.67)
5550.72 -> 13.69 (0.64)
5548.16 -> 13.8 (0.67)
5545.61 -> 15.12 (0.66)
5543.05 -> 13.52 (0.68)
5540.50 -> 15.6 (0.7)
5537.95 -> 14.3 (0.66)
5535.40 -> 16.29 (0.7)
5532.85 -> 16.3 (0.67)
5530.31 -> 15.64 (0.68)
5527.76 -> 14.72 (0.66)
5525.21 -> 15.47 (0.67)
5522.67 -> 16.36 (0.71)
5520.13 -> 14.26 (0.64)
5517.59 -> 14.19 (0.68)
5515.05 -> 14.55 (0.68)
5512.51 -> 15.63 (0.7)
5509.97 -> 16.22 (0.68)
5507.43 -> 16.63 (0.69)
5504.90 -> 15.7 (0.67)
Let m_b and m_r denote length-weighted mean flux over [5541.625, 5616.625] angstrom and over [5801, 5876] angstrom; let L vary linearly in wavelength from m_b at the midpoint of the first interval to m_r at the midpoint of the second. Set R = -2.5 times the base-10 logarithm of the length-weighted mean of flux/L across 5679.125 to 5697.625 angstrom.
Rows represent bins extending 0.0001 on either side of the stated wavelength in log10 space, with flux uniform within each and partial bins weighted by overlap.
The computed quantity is 0.09 mag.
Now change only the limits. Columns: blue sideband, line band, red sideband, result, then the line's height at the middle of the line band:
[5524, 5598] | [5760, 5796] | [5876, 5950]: 0.09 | 15.9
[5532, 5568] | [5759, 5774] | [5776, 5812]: 0.10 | 15.1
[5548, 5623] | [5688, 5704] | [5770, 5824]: 0.10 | 15.2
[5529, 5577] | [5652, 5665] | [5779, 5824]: -0.01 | 15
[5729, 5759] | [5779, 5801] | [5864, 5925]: -0.07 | 14.5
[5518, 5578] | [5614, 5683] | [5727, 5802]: -0.04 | 14.6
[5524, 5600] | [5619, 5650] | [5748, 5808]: 0.01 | 15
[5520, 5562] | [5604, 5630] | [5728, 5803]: -0.02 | 14.6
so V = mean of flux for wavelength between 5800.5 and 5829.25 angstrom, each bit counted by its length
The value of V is 15.2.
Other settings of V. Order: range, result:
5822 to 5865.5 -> 15.7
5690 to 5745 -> 13.4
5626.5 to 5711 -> 14.9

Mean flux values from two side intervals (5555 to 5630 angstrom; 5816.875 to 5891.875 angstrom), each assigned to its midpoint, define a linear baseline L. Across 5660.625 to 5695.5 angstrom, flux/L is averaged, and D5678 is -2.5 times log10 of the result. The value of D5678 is 0.04 mag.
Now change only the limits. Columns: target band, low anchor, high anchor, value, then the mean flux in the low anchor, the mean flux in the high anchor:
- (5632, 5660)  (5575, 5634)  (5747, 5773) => -0.012 mag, 15.3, 13.9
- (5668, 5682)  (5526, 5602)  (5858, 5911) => 0.028 mag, 15.1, 16.7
